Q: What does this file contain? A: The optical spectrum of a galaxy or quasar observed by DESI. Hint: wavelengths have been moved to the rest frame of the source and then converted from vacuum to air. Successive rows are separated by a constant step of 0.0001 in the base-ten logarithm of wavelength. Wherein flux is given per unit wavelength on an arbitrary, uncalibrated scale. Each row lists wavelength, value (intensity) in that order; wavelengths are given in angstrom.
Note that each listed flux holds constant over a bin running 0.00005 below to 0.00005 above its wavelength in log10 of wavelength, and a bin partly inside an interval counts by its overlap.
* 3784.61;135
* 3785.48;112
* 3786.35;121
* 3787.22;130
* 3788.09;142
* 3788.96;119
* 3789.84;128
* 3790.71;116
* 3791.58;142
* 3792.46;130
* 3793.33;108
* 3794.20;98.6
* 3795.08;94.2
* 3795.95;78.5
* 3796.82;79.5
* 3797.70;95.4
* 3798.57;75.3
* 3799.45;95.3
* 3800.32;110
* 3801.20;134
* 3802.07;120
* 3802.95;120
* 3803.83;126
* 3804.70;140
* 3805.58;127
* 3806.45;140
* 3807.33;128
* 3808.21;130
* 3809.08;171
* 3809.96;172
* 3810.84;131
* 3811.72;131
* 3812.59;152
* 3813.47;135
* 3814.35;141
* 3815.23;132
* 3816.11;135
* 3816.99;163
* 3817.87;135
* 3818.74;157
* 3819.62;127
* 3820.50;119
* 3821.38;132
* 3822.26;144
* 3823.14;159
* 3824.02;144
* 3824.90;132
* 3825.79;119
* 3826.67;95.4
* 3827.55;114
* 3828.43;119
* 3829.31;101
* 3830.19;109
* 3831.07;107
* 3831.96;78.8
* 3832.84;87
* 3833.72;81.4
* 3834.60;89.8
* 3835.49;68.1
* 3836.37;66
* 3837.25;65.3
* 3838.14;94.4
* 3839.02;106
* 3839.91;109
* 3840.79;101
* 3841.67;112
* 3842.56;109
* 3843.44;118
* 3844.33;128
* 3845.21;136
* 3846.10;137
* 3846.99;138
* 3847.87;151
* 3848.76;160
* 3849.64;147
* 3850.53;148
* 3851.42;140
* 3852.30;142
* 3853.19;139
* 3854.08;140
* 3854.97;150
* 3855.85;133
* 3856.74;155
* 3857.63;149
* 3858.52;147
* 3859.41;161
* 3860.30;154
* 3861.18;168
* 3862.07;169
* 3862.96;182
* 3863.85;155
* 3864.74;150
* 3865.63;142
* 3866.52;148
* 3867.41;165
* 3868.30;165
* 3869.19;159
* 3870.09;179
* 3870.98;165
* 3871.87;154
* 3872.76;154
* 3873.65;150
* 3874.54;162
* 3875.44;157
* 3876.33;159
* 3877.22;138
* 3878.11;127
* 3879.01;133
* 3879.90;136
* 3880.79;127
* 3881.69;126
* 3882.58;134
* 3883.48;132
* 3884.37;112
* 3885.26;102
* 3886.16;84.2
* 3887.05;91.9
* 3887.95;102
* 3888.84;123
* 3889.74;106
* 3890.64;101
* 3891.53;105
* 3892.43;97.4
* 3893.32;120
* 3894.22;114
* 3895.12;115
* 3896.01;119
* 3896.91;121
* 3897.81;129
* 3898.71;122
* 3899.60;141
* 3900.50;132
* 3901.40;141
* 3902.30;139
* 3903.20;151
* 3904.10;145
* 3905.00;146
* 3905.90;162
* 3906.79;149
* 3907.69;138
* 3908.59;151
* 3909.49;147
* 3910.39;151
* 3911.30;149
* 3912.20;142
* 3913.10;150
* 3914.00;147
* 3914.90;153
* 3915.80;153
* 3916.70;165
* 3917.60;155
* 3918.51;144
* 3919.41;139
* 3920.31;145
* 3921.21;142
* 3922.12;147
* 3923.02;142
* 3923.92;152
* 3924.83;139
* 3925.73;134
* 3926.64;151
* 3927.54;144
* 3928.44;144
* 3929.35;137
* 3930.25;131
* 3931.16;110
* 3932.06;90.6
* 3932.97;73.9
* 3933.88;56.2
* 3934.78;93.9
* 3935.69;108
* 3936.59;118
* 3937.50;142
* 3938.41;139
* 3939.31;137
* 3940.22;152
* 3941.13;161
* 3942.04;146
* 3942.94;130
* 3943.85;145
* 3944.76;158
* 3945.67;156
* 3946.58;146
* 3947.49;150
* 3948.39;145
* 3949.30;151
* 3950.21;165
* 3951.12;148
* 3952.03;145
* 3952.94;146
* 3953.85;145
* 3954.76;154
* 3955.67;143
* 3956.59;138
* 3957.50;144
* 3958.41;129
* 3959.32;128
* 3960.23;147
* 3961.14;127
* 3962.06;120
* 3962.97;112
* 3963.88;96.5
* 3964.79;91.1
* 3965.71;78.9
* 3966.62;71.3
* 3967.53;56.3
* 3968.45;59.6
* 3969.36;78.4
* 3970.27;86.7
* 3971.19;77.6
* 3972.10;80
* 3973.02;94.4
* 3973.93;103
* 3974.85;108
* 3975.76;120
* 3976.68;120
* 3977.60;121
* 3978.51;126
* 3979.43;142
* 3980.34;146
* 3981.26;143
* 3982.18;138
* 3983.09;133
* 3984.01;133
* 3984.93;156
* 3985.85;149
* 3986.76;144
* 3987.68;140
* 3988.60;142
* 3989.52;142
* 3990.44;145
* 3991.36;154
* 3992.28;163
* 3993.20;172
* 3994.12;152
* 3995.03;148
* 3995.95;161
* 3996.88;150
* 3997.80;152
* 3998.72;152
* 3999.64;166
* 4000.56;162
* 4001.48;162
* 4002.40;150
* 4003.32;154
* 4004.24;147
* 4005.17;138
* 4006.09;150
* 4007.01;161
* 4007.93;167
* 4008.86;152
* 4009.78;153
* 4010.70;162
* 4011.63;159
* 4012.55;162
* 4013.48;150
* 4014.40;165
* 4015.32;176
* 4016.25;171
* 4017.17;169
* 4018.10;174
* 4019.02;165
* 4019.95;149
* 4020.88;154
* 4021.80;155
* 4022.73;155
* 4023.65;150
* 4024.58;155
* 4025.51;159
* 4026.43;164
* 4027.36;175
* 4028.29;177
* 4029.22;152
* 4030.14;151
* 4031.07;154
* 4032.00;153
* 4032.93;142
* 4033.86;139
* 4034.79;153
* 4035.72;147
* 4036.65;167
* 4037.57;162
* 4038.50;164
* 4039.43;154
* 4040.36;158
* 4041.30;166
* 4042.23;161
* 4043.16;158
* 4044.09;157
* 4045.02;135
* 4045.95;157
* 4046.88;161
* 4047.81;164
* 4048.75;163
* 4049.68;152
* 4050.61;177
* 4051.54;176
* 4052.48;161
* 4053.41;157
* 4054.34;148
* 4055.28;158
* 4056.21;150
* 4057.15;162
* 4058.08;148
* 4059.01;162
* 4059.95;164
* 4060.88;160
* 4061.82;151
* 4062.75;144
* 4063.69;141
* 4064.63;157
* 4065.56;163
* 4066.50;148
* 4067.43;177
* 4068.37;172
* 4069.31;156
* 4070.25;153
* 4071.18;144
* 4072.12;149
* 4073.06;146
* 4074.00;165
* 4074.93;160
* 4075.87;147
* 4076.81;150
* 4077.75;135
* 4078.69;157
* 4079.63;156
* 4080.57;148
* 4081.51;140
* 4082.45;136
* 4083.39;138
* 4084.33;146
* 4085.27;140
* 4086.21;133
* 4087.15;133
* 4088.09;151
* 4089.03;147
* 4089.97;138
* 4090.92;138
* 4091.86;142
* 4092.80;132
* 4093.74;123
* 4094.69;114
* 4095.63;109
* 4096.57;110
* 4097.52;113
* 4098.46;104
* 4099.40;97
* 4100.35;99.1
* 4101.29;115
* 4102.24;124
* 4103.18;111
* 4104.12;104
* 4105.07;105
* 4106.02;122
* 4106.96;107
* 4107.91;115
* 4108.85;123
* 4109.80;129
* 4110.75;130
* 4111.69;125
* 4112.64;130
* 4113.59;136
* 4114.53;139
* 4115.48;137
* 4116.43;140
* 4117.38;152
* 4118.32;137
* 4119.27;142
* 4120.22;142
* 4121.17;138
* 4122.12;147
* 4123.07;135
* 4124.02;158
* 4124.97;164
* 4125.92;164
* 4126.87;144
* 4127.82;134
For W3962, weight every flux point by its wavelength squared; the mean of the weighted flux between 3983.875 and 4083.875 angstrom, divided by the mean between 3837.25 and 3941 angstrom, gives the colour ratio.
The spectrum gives 1.2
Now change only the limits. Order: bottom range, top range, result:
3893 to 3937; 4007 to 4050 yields 1.25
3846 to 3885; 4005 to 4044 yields 1.16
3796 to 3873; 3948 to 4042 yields 1.18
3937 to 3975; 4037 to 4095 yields 1.29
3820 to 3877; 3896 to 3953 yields 1.09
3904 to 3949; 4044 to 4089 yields 1.18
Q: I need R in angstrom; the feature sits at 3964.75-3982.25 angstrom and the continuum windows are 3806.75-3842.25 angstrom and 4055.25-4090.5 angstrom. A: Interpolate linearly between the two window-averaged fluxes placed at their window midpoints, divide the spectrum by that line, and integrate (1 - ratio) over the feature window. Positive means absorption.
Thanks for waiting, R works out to 4.7 angstrom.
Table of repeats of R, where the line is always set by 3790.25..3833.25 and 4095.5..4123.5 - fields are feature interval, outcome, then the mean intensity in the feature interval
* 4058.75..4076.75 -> -4.6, 156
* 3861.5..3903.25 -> -3.9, 135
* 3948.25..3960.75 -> -2.1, 145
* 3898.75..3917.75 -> -3.7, 147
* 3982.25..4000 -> -3.8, 150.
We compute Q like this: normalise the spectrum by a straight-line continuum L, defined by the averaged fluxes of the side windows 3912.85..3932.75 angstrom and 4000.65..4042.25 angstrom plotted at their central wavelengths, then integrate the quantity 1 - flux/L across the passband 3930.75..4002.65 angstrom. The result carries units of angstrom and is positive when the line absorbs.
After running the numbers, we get 9.0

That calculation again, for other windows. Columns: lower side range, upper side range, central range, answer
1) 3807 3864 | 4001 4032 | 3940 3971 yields 4.5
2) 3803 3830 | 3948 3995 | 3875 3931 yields -1.8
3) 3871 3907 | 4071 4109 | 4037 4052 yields -3.4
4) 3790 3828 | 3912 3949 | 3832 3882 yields -2.0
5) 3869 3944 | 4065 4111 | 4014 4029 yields -3.2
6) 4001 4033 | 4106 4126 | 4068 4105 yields 2.2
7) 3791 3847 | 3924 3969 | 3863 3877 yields -4.2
